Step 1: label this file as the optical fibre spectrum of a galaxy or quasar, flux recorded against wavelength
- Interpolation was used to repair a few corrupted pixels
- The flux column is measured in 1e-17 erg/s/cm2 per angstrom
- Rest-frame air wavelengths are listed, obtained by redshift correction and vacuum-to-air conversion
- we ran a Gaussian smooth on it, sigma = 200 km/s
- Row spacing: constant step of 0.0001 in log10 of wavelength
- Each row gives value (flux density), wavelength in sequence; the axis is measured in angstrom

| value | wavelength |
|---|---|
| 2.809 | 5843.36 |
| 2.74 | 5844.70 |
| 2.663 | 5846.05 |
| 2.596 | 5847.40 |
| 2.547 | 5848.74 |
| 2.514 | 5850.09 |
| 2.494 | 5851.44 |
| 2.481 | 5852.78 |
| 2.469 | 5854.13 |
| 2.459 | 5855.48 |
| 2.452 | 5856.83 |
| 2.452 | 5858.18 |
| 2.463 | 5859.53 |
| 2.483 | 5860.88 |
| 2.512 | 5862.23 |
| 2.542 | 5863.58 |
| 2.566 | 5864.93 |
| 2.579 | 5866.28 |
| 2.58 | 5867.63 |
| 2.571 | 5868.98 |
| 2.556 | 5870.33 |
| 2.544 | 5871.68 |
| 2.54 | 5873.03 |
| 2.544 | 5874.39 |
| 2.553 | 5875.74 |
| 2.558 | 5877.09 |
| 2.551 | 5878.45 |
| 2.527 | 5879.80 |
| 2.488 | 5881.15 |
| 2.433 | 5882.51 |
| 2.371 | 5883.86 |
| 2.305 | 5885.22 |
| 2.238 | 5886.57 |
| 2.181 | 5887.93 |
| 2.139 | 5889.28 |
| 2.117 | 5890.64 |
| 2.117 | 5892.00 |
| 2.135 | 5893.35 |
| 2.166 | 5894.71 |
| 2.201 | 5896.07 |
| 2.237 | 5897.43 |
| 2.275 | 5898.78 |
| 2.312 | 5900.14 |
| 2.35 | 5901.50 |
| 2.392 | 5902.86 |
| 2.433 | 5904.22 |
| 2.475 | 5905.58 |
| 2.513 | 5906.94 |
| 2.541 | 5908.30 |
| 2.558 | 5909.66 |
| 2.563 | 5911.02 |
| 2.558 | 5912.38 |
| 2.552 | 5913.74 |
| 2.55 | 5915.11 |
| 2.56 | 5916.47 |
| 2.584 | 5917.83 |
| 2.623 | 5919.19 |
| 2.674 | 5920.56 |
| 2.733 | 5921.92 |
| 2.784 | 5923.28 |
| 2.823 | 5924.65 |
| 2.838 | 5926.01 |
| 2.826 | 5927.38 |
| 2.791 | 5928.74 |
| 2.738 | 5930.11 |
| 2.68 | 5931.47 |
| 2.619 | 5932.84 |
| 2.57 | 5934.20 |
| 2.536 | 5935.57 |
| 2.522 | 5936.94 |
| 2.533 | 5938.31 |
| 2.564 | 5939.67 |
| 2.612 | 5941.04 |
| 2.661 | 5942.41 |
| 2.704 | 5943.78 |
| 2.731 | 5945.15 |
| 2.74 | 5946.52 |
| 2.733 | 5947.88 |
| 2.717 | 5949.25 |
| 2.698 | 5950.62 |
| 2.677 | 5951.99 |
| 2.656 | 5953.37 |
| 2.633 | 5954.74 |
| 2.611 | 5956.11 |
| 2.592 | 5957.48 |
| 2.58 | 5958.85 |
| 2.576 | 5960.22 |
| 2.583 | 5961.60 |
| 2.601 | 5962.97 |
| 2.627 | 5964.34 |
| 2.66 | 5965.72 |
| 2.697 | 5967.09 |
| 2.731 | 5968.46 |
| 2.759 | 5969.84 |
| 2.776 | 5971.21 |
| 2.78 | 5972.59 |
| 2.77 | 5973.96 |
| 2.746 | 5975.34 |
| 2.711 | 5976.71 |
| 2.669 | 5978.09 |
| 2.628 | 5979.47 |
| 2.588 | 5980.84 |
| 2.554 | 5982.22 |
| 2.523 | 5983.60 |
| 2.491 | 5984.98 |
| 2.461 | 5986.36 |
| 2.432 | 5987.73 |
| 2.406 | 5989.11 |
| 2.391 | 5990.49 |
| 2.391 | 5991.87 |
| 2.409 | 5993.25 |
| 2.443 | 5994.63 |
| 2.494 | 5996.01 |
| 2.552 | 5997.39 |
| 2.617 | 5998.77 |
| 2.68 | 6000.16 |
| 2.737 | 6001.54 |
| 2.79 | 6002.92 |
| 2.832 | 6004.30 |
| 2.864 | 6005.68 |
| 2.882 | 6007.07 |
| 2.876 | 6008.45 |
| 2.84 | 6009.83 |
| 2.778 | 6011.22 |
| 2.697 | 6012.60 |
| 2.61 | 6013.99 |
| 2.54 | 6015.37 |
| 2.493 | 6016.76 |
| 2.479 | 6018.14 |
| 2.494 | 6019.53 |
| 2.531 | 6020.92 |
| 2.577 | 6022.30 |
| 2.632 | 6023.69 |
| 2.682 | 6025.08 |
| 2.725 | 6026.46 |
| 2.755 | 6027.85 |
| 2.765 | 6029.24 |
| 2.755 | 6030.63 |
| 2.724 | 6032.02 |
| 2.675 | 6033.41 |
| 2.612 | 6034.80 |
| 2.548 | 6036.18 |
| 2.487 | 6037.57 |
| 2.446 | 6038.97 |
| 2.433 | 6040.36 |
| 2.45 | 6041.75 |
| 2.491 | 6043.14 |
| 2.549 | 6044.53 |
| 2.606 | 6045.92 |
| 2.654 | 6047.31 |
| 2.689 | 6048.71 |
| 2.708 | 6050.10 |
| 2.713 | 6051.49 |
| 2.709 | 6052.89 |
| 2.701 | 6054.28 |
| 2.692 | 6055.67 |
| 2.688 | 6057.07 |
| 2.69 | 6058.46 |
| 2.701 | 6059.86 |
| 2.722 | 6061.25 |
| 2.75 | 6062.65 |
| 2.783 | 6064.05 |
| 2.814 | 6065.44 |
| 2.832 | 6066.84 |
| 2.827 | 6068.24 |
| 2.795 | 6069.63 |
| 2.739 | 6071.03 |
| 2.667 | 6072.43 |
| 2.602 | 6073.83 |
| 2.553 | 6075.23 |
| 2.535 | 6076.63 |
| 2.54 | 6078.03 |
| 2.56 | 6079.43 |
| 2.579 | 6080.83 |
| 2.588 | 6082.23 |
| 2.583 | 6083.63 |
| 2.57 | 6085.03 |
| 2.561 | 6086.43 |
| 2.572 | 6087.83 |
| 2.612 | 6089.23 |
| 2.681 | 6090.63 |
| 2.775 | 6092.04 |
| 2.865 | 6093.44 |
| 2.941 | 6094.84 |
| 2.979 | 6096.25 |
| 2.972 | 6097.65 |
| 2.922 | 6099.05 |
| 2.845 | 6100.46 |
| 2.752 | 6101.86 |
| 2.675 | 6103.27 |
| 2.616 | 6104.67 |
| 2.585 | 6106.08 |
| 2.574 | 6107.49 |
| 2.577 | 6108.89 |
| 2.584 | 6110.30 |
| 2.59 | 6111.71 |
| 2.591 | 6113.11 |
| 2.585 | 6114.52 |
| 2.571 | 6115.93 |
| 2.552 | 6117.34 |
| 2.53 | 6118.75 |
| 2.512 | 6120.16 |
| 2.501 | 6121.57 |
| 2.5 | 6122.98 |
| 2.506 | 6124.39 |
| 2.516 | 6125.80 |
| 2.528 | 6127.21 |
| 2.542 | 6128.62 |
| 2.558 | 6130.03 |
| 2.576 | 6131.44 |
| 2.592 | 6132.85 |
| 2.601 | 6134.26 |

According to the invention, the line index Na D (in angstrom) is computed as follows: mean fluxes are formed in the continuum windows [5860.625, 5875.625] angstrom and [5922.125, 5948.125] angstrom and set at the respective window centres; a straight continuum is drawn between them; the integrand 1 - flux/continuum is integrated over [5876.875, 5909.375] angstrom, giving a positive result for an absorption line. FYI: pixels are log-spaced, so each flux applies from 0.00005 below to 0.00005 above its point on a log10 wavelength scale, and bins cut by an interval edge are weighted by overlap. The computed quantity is 3.3 angstrom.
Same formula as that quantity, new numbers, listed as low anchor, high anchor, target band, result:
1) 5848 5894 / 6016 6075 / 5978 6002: 0.6 angstrom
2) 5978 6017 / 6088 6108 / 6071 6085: 0.8 angstrom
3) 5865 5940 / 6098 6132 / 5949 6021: -2.6 angstrom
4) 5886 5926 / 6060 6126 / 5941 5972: -2.1 angstrom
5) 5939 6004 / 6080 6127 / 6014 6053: 0.4 angstrom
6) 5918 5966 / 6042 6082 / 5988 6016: 0.3 angstrom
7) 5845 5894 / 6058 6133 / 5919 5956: -2.5 angstrom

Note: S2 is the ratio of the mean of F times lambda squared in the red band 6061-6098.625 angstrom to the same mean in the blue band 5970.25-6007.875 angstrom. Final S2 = 1.1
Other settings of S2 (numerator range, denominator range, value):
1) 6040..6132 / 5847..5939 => 1.13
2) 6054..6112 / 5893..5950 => 1.11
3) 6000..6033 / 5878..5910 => 1.21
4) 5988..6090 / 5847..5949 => 1.10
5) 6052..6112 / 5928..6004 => 1.07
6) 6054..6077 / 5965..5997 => 1.08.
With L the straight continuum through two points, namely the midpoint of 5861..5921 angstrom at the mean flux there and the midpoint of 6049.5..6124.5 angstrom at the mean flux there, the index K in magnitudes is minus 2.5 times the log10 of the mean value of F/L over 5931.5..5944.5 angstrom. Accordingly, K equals -0.04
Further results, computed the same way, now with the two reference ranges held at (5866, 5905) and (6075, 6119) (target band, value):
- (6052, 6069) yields -0.05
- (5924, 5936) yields -0.12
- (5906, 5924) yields -0.08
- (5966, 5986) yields -0.07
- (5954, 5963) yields -0.05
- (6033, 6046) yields 0.02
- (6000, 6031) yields -0.06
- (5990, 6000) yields 0.02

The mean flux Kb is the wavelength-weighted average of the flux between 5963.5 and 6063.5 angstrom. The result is 2.64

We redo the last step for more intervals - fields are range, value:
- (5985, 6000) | 2.47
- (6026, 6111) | 2.67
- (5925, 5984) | 2.67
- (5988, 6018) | 2.63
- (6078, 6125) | 2.65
